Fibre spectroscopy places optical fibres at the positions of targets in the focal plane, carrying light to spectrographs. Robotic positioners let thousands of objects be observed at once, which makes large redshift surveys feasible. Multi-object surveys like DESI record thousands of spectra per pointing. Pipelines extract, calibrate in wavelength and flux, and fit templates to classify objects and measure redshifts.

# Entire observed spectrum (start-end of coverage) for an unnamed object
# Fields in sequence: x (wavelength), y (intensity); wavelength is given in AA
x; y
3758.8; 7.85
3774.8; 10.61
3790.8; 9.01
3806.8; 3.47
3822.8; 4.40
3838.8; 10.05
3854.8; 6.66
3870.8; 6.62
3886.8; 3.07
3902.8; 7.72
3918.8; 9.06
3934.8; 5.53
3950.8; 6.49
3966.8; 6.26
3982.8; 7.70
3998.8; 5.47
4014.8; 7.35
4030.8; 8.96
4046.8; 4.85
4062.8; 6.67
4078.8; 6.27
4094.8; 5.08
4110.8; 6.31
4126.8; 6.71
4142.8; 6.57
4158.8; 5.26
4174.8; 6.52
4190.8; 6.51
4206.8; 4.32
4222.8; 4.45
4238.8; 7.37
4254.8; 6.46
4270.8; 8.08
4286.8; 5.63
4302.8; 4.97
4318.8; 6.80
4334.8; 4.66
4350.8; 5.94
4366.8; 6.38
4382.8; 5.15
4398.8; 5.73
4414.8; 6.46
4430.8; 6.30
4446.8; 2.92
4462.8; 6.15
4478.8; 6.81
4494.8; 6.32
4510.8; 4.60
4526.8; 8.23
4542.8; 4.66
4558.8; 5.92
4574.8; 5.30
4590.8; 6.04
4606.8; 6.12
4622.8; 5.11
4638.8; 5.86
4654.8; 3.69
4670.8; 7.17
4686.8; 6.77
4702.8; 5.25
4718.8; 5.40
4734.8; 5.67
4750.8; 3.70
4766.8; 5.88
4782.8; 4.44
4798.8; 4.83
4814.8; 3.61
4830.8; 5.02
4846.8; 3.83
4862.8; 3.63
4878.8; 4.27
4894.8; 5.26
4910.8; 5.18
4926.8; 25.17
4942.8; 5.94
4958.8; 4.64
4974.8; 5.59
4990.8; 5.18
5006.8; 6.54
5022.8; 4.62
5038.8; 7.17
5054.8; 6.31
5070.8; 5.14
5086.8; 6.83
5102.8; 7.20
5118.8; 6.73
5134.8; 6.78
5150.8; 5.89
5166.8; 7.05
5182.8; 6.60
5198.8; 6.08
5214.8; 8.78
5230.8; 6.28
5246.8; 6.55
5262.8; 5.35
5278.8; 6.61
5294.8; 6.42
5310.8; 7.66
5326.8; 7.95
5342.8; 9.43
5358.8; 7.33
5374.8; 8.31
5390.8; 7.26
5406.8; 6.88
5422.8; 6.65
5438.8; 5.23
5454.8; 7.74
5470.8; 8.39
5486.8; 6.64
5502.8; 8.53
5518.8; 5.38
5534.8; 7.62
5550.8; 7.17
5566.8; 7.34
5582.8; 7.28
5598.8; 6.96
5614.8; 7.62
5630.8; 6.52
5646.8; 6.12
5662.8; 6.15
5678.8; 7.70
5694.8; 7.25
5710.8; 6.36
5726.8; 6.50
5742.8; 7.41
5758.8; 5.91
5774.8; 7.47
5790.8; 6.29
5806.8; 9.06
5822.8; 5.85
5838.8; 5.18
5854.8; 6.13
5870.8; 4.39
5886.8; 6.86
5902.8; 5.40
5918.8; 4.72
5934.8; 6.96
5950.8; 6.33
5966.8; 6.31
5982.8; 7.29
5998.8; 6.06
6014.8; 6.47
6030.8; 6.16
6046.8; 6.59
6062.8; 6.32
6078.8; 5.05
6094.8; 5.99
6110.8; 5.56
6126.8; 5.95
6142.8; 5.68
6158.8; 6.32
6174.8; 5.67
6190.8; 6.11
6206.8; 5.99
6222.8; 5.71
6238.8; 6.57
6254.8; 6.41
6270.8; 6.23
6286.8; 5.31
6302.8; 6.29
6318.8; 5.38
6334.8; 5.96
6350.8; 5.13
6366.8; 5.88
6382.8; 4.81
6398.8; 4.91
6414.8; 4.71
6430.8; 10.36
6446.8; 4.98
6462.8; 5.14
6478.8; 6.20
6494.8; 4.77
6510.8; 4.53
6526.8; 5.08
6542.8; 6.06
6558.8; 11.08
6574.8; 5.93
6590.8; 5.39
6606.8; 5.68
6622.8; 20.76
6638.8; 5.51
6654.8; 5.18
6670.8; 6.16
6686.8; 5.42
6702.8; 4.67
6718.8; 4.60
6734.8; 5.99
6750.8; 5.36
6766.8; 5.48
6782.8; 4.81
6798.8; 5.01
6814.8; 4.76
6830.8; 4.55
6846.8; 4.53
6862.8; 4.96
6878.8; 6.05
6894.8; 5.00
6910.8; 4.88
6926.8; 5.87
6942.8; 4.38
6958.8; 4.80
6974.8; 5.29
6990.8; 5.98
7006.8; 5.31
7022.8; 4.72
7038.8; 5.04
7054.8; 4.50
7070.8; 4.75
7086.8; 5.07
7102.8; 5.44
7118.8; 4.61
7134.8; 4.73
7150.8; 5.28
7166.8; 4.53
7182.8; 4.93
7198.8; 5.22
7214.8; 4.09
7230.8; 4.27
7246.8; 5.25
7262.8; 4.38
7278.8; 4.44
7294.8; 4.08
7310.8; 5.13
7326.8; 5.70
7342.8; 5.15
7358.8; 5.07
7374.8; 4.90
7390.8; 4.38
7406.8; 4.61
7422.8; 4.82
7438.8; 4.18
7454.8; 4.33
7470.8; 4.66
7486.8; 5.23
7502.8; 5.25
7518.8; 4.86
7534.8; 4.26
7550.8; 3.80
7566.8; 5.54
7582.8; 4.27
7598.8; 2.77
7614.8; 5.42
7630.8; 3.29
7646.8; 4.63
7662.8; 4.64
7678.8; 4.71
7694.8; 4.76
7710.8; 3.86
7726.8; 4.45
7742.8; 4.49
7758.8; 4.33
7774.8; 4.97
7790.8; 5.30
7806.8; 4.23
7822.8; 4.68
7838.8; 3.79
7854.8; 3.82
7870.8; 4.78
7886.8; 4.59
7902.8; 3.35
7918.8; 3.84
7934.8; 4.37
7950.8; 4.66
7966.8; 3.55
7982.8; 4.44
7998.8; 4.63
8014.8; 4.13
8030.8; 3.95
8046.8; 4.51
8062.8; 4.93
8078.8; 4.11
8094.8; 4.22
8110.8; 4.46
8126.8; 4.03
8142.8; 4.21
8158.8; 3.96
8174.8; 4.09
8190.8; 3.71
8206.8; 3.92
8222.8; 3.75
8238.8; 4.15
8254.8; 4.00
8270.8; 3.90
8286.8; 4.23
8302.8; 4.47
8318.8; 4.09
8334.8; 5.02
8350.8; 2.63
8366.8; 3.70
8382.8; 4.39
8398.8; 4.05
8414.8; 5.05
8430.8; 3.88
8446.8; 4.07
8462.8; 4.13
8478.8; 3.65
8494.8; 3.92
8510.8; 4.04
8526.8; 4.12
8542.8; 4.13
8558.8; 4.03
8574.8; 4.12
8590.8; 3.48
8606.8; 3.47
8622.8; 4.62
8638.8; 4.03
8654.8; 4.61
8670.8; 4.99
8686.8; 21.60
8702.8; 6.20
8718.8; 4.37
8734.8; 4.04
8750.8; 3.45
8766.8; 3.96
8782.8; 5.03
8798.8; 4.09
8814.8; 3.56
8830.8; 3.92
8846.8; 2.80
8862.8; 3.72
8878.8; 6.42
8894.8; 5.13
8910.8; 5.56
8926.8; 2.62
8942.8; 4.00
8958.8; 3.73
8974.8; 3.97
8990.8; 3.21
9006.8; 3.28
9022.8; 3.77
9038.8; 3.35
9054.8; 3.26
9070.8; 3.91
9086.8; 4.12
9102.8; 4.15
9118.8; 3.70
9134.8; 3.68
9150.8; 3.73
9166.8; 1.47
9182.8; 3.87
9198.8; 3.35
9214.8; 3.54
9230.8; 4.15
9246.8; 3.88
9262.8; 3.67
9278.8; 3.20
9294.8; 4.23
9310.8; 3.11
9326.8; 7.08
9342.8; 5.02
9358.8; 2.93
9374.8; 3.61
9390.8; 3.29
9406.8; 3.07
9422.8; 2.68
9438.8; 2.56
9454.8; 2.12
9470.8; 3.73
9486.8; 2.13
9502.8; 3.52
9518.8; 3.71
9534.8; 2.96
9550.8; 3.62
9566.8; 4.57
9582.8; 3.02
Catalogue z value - 0.322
